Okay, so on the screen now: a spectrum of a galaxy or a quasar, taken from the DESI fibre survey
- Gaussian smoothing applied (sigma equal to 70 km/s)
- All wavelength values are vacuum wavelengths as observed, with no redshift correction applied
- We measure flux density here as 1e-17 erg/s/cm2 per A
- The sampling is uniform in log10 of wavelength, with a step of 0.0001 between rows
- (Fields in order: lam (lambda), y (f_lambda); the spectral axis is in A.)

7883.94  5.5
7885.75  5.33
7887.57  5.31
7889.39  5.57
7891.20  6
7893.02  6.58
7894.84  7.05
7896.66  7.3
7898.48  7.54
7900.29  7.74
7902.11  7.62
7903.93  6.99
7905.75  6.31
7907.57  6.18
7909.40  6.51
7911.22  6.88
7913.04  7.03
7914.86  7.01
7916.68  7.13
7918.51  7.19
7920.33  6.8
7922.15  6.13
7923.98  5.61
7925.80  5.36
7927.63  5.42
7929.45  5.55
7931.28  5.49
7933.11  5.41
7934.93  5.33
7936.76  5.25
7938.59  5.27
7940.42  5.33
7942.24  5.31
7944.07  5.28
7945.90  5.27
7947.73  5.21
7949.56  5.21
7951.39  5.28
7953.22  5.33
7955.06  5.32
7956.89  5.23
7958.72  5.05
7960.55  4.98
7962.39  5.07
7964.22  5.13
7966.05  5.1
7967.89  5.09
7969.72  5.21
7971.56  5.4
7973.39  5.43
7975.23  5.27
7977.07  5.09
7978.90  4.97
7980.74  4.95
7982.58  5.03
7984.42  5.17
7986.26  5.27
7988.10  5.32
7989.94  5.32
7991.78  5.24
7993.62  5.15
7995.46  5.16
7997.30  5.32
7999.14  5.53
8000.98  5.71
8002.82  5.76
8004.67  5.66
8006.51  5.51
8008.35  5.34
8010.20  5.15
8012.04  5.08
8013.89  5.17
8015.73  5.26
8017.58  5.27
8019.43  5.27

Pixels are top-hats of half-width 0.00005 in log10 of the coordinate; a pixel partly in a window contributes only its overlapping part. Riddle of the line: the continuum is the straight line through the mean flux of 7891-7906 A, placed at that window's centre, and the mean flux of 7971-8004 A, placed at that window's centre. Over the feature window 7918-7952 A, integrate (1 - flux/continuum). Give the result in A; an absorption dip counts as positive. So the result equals 4.3 A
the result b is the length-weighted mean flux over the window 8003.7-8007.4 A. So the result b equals 5.58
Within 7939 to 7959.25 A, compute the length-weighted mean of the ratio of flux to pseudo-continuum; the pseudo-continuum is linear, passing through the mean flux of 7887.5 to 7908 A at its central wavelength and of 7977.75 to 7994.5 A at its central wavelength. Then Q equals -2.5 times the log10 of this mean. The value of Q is 0.11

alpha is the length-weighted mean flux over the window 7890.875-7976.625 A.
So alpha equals 5.89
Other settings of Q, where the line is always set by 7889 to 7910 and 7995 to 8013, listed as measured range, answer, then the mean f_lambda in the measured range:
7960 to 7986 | 0.138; 5.14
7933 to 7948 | 0.184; 5.3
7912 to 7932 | 0.045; 6.26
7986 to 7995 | 0.071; 5.25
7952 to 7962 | 0.170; 5.18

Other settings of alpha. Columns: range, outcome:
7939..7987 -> 5.19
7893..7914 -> 6.99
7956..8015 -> 5.25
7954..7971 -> 5.14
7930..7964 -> 5.26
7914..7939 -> 5.93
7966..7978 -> 5.24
